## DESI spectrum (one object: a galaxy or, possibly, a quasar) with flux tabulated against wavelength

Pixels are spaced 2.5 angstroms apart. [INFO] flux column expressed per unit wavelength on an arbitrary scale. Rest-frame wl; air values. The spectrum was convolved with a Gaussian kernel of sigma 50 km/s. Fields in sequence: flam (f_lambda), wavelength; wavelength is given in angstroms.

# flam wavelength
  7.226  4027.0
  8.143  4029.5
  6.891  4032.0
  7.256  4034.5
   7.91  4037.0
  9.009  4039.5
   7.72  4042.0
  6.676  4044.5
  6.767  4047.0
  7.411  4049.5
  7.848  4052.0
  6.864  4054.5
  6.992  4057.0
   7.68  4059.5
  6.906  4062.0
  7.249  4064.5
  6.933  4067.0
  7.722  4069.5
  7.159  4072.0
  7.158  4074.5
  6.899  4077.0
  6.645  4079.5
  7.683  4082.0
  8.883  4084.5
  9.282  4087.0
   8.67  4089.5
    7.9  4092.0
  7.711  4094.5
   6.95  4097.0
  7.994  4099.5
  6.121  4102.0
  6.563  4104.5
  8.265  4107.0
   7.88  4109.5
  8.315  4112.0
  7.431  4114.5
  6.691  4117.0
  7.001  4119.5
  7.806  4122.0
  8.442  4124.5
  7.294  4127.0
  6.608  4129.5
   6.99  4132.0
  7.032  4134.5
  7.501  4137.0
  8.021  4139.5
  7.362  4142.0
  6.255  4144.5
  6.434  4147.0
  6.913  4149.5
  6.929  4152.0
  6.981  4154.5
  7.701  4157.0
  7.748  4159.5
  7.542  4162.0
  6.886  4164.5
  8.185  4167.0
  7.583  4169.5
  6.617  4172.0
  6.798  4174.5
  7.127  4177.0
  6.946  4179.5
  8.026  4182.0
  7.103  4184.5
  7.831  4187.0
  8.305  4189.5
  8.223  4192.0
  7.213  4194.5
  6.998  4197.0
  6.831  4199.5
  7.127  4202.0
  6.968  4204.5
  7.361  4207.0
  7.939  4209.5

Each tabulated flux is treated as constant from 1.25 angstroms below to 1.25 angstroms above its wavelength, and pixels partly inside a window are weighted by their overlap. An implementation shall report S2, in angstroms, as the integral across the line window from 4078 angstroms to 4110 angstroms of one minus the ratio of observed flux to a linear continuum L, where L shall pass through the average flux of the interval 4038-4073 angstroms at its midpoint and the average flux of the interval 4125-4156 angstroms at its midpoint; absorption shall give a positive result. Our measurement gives -2.2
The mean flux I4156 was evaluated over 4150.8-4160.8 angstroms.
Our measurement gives 7.34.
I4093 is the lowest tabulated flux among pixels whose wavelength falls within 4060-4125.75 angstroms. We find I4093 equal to 6.121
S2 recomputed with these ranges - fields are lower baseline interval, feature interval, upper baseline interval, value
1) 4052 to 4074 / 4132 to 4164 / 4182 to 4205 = 0.8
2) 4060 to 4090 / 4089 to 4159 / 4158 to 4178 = 1.0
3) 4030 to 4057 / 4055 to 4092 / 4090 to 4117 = -0.4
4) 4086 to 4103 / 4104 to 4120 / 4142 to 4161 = 0.1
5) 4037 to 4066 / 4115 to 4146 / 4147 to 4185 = 0.2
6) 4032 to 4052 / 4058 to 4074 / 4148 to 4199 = 0.5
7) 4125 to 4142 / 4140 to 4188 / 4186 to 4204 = 1.1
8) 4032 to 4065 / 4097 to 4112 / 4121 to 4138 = -0.1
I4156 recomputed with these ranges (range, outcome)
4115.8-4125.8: 7.49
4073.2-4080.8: 6.91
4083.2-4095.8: 8.48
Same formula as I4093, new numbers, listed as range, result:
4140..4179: 6.255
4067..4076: 6.933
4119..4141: 6.608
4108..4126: 6.691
